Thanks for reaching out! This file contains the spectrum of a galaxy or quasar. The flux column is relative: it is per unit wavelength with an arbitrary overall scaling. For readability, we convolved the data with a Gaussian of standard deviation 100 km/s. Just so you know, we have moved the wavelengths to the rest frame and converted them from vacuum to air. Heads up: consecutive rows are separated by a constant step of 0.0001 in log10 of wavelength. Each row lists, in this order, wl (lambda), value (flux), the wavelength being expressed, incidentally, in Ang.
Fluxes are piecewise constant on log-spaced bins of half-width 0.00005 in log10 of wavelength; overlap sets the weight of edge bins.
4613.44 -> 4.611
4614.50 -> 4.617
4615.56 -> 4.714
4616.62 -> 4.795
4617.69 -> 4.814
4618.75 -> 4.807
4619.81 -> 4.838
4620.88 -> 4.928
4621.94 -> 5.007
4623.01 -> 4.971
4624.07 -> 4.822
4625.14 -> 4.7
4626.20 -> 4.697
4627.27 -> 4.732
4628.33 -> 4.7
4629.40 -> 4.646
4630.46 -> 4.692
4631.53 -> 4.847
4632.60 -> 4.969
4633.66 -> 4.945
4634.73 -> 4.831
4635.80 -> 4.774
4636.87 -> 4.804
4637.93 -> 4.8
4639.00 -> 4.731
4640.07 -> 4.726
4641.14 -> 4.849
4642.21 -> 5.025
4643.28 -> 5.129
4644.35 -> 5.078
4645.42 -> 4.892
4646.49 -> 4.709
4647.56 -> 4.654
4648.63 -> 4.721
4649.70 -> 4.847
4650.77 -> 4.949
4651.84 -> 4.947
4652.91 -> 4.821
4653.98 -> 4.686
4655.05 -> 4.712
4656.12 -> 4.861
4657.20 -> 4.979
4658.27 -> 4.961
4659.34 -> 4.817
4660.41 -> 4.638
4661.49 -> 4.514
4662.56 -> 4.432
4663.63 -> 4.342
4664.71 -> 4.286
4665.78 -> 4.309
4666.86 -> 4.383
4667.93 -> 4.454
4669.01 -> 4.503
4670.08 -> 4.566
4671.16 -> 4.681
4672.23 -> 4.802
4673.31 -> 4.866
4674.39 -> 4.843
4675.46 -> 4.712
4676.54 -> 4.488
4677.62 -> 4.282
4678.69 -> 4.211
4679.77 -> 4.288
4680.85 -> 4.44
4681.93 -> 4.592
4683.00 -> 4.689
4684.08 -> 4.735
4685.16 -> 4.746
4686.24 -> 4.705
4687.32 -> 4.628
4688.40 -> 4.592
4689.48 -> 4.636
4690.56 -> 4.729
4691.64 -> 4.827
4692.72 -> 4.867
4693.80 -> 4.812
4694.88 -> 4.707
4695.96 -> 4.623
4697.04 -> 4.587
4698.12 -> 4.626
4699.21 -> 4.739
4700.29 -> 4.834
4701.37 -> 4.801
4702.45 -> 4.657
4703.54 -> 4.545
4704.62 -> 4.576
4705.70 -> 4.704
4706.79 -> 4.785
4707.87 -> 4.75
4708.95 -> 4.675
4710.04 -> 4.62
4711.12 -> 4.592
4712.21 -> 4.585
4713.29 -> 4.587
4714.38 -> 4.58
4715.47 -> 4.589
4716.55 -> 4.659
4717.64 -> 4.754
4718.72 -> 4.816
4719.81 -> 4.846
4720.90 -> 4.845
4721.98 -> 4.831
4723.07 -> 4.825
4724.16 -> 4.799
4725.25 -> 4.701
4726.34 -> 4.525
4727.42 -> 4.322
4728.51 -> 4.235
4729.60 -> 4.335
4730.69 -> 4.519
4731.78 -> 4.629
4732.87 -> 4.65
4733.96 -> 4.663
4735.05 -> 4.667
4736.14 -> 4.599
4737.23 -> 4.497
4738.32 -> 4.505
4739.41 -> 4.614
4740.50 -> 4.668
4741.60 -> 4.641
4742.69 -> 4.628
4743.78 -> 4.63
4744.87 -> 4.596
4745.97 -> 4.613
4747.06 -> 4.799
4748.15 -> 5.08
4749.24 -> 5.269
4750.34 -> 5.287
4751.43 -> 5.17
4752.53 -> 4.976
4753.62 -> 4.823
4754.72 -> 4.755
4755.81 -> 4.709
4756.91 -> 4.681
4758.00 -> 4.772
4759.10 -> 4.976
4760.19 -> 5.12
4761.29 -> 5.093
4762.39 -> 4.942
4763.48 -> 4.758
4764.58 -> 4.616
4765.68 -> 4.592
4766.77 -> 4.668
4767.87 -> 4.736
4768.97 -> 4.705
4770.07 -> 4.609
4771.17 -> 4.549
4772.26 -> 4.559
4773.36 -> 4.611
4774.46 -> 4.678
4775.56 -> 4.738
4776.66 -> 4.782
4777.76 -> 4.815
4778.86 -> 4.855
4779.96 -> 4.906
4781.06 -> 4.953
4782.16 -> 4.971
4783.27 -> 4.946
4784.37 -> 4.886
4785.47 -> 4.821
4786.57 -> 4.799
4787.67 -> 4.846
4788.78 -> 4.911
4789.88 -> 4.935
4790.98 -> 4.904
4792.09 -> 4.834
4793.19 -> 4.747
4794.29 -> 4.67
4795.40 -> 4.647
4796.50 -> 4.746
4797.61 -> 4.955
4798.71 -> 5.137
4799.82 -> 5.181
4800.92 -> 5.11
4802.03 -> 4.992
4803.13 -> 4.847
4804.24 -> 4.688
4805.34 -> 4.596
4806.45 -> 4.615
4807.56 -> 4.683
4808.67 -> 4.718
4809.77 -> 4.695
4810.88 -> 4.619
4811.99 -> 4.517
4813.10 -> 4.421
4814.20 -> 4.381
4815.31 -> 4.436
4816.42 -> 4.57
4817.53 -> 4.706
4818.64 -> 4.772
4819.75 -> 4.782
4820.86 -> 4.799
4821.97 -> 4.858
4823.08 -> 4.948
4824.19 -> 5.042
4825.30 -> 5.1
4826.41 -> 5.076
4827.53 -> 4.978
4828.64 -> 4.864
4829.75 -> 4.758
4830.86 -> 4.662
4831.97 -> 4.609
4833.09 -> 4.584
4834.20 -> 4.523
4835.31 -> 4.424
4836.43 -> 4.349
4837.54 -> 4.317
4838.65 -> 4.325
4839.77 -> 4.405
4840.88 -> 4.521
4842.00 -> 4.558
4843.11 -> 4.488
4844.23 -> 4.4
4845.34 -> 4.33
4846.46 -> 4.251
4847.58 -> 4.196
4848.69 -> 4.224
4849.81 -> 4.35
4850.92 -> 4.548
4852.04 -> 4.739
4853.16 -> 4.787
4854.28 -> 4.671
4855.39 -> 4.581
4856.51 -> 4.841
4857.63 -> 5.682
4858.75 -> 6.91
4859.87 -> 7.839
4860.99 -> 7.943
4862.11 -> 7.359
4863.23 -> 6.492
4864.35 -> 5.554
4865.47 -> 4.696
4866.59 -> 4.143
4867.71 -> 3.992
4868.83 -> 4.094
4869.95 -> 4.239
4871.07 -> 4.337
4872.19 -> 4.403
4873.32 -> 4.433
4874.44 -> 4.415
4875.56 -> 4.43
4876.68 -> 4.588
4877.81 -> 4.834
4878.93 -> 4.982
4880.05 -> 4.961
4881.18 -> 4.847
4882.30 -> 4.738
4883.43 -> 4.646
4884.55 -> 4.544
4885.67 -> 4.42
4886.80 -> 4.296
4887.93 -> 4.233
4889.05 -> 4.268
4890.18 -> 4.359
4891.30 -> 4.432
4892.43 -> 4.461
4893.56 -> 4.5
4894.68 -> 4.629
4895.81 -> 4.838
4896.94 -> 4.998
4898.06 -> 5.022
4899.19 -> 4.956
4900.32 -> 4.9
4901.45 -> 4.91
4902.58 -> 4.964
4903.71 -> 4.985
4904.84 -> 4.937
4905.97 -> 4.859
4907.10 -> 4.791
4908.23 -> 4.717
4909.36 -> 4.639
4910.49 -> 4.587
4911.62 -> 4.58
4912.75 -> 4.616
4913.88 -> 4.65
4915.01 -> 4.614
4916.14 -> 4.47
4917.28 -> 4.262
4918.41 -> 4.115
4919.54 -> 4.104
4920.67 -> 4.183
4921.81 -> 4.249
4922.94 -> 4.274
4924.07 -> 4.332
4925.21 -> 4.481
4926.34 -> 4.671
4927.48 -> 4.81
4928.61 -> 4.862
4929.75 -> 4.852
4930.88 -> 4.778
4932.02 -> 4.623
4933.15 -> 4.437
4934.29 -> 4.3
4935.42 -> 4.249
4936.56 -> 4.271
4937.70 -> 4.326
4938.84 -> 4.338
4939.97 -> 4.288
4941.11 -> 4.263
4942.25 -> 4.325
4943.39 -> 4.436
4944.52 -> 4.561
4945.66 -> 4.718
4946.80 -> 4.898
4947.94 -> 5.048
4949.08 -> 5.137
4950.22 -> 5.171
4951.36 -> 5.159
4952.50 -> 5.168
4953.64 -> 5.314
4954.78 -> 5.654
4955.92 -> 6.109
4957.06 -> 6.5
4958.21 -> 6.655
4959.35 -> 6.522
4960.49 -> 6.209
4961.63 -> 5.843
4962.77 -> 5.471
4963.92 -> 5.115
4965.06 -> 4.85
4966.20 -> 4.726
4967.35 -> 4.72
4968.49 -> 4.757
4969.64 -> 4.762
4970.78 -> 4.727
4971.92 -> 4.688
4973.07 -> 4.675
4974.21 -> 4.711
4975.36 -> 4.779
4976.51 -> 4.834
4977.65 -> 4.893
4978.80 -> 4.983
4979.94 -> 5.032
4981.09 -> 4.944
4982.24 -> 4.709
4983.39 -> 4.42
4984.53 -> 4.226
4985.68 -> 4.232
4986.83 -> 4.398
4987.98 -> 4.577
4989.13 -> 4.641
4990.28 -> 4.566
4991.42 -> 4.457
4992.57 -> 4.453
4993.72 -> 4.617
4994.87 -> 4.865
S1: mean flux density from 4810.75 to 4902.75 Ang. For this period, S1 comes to 4.78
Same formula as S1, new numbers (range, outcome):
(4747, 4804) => 4.85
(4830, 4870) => 4.91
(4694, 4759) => 4.7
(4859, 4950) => 4.72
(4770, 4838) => 4.76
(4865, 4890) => 4.48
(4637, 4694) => 4.69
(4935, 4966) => 5.13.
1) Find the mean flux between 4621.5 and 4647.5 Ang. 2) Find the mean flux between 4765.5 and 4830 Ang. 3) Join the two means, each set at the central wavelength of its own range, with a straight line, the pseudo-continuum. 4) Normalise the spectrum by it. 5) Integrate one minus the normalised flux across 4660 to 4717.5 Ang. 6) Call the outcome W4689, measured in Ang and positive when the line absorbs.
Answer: 2.4 Ang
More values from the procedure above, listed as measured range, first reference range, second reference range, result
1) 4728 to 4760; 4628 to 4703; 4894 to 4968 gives 0.1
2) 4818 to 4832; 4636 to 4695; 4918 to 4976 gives -0.2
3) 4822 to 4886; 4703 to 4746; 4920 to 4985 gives -1.0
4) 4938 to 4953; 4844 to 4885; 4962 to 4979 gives 0.5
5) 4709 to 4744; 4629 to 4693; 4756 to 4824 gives 0.9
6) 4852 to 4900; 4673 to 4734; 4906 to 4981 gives -1.6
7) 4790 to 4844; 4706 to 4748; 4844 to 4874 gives 2.2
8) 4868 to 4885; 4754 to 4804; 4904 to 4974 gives 0.9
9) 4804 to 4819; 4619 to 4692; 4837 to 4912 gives 0.6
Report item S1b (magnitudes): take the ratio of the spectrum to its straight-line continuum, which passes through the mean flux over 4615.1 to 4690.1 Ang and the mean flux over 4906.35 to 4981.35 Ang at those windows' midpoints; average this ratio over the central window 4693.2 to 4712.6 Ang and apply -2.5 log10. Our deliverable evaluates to 0.01 mag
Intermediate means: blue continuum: 4.72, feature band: 4.68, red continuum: 4.83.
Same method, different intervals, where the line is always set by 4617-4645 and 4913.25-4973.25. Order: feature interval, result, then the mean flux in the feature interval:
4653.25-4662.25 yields 0.02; 4.76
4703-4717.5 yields 0.05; 4.64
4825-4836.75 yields 0.03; 4.72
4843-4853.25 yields 0.10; 4.41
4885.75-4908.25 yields 0.03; 4.69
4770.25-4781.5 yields 0.02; 4.74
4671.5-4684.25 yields 0.06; 4.58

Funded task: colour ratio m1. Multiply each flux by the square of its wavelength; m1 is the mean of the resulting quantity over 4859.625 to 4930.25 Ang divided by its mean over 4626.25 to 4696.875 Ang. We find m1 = 1.11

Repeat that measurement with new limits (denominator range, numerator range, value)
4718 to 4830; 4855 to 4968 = 1.08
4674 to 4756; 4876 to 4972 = 1.12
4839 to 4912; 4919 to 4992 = 1.04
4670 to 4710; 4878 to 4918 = 1.09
